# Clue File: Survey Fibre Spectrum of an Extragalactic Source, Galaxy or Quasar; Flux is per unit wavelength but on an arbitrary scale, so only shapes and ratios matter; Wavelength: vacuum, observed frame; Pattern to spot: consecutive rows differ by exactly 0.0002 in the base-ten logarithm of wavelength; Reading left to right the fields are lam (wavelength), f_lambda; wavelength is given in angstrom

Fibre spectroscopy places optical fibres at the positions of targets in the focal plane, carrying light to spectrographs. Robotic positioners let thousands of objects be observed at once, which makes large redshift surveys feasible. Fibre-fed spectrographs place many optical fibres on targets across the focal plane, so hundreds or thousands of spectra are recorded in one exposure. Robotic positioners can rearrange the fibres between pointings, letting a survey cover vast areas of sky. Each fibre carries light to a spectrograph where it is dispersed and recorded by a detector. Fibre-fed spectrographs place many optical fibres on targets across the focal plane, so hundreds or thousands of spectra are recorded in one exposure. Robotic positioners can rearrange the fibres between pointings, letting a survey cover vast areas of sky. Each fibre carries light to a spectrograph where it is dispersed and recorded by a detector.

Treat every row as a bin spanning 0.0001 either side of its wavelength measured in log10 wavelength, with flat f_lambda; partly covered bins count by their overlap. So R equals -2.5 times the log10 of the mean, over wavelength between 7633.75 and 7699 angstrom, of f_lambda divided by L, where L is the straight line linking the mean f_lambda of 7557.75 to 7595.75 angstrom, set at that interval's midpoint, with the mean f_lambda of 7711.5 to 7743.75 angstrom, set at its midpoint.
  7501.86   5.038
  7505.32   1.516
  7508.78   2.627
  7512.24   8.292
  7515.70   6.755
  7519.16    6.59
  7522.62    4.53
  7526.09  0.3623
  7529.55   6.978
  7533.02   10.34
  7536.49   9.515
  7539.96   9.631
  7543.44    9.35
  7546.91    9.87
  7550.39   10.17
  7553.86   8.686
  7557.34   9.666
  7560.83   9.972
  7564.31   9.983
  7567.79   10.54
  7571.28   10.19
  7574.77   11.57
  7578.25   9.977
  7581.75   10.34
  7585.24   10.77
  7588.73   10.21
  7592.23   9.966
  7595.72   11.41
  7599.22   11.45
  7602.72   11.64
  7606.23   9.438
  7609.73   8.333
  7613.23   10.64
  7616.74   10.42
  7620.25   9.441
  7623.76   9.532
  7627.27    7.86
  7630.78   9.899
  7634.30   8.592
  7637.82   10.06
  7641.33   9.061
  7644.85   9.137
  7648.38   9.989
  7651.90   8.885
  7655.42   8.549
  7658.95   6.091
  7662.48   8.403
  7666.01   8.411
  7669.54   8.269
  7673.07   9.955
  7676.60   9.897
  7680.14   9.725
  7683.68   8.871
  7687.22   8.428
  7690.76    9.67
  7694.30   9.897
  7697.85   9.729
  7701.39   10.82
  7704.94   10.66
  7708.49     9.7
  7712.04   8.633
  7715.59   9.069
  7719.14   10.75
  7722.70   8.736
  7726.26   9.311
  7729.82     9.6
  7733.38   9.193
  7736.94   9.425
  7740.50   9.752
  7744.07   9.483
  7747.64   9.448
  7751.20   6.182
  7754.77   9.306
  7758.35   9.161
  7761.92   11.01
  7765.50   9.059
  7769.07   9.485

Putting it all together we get 0.09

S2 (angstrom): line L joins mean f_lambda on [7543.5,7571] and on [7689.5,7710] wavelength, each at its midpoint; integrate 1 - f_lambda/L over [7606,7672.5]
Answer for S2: 6.5 angstrom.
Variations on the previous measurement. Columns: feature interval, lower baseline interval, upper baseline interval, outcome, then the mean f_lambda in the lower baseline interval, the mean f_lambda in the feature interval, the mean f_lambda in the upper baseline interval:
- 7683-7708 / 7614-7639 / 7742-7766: -1.38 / 9.43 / 9.76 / 9.1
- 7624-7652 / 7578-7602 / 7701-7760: 2.71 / 10.7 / 9.22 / 9.33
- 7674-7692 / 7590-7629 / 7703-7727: 0.68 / 10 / 9.34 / 9.57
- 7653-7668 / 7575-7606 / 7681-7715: 3.10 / 10.7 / 7.91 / 9.59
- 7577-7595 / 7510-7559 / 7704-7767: -4.56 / 7.86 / 10.3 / 9.34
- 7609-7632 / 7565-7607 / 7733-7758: 1.77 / 10.6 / 9.49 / 8.97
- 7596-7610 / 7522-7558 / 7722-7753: -3.48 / 8.17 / 10.5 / 9.03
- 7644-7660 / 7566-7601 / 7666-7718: 2.13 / 10.6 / 8.6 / 9.5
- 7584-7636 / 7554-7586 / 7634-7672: -2.50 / 10.2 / 9.97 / 8.7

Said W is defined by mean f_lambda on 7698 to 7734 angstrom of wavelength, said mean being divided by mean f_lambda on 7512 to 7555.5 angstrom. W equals 1.25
